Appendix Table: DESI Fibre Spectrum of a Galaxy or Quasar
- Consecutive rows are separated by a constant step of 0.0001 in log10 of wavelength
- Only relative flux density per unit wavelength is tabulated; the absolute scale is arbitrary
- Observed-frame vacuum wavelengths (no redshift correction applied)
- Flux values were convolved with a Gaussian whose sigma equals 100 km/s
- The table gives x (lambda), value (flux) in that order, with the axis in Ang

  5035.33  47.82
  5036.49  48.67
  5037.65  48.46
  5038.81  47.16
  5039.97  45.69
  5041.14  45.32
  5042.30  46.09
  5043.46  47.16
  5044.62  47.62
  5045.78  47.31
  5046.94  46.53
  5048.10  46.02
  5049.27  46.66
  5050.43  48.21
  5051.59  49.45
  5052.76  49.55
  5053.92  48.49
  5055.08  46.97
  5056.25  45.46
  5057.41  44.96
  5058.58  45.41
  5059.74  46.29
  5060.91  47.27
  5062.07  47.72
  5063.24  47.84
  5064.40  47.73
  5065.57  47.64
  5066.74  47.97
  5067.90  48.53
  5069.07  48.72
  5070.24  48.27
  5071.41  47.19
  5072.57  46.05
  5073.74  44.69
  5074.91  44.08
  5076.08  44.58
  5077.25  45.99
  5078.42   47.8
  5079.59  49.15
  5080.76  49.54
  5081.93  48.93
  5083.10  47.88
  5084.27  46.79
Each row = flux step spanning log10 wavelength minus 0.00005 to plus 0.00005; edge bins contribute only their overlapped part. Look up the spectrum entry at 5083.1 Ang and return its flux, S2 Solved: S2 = 47.88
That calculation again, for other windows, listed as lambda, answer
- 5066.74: 47.97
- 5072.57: 46.05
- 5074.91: 44.08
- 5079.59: 49.15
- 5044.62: 47.62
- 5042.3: 46.09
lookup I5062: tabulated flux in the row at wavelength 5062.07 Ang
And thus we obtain 47.72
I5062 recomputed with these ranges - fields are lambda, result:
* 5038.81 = 47.16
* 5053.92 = 48.49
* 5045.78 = 47.31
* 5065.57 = 47.64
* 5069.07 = 48.72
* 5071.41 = 47.19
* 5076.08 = 44.58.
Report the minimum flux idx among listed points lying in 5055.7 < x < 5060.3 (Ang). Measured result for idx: 44.96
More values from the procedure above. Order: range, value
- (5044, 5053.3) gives 46.02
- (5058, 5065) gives 45.41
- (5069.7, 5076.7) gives 44.08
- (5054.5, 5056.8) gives 45.46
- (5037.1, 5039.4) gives 47.16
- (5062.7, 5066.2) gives 47.64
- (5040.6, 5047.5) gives 45.32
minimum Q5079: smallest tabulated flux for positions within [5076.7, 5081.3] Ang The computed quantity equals 45.99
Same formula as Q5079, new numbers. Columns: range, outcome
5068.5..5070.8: 48.27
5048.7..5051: 46.66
